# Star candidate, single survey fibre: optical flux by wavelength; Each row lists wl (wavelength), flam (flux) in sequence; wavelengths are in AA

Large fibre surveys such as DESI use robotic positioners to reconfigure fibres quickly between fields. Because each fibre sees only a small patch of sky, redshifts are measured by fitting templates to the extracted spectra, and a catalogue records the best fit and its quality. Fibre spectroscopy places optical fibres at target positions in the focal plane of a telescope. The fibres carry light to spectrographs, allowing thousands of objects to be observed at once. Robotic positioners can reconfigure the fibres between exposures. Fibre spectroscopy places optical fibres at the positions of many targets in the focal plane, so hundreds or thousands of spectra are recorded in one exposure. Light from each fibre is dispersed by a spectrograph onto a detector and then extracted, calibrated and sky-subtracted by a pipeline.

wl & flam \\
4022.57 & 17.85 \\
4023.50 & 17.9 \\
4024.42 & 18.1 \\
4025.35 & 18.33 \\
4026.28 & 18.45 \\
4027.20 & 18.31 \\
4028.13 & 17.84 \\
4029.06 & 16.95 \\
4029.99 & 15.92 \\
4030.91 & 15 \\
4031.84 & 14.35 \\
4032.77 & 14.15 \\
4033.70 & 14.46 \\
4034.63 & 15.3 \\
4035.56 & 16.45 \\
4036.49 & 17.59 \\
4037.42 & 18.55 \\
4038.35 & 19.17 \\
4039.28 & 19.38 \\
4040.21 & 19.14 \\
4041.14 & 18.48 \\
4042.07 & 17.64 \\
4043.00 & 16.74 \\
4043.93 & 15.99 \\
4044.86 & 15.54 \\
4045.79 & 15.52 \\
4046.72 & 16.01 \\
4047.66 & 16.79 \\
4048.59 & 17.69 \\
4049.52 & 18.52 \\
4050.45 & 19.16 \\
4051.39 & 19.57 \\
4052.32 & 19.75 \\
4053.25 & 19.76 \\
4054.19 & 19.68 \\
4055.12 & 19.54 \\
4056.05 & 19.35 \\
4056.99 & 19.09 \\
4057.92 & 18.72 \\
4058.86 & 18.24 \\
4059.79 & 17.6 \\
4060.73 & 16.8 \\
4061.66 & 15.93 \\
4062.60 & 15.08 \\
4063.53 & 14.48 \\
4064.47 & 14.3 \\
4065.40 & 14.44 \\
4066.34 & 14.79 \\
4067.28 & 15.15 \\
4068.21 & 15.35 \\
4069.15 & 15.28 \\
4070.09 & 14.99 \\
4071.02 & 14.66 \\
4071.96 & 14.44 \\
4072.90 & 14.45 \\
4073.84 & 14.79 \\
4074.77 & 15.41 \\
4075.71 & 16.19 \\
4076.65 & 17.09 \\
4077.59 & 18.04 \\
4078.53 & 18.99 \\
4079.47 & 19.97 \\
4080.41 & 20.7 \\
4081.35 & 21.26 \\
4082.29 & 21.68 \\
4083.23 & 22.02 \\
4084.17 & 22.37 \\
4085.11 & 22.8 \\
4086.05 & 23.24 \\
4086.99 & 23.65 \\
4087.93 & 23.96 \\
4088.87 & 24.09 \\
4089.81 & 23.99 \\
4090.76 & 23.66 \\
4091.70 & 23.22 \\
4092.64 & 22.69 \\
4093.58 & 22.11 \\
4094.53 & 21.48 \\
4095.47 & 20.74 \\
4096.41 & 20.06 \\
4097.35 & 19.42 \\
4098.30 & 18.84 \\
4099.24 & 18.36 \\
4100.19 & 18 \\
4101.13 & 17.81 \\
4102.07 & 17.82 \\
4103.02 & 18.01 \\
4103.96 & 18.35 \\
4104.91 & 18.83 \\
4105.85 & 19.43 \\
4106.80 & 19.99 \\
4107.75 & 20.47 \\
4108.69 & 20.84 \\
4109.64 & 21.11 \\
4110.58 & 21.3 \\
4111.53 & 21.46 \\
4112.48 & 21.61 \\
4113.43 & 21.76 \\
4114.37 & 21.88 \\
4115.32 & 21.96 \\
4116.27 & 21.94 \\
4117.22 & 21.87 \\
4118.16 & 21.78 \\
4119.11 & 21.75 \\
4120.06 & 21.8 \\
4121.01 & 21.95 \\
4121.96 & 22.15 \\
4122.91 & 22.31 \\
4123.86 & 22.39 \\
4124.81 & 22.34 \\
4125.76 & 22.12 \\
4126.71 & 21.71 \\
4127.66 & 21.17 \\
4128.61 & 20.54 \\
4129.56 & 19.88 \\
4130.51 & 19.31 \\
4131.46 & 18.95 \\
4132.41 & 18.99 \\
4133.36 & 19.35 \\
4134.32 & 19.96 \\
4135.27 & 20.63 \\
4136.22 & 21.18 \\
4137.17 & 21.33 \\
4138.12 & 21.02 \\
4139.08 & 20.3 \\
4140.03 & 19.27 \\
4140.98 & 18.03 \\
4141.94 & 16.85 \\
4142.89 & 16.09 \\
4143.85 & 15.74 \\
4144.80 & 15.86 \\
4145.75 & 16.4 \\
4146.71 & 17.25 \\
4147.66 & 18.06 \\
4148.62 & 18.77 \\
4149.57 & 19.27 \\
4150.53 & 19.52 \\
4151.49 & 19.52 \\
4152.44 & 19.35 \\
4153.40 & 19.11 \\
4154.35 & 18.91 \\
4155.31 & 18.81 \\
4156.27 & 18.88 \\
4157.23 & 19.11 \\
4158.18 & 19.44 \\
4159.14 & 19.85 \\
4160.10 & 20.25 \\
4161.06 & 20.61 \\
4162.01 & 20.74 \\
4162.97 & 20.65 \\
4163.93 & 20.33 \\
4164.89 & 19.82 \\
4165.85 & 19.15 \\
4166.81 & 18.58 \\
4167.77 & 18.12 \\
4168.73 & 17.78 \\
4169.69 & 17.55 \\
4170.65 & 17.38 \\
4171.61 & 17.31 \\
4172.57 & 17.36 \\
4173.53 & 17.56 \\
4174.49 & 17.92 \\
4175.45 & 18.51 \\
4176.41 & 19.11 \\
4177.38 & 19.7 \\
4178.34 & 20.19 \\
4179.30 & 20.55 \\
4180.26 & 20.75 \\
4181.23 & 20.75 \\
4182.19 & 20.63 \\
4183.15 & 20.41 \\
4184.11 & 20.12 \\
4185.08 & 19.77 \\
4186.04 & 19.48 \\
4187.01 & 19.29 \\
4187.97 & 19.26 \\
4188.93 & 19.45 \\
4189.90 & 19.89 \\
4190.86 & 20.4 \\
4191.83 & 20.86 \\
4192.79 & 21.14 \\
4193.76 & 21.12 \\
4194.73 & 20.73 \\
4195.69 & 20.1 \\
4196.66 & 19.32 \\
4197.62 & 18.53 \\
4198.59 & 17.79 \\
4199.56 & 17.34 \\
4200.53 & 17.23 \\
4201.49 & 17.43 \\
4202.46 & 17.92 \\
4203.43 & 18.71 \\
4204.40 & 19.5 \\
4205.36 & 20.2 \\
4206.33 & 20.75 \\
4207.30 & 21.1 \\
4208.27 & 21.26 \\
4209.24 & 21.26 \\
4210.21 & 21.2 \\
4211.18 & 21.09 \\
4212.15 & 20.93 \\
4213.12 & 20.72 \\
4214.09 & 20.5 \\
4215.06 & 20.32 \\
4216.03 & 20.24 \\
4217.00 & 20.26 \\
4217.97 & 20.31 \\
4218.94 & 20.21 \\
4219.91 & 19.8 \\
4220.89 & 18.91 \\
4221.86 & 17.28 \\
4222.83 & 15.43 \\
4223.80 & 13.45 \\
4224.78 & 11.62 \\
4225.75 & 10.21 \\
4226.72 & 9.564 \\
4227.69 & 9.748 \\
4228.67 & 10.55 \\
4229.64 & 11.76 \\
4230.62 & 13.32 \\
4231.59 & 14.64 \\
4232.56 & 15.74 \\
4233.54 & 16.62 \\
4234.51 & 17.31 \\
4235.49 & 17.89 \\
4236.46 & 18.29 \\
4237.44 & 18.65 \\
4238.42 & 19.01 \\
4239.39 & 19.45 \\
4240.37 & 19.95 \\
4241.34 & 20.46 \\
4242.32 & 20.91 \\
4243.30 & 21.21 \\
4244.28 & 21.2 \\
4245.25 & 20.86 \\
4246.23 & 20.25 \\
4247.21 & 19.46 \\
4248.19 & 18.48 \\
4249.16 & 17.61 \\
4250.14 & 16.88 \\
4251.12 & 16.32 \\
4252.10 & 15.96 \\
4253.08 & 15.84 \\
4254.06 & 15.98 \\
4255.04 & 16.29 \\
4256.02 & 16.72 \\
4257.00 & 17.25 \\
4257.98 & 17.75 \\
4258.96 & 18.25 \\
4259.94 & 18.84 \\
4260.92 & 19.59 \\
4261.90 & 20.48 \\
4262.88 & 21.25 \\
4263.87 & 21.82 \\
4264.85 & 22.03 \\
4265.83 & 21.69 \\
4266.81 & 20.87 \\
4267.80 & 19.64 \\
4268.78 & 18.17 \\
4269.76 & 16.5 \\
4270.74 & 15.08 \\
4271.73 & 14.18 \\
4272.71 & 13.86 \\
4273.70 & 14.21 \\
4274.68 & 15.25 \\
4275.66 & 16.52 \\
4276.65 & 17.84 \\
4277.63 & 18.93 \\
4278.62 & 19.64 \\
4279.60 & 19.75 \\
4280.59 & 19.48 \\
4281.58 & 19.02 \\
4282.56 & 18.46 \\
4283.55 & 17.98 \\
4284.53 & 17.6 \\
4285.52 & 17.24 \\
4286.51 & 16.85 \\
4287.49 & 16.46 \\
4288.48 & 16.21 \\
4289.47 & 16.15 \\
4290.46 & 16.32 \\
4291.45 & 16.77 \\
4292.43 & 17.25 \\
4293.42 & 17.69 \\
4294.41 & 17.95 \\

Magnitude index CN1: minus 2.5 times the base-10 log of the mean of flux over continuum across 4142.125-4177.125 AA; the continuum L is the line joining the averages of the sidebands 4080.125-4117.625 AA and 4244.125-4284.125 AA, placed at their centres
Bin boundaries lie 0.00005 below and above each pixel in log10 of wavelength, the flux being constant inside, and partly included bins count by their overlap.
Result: 0.08 mag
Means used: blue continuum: 21.1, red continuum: 18.2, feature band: 18.6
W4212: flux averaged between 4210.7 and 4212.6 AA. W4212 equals 21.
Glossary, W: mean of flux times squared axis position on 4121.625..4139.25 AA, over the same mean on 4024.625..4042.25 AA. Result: 1.27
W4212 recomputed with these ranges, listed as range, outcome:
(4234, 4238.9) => 18.2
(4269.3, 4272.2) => 15.2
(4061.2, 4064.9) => 14.9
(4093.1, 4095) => 21.8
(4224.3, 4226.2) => 10.9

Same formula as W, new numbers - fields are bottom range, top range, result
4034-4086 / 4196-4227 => 1.13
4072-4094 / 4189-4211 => 1.01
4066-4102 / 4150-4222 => 1.06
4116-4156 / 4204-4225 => 1.02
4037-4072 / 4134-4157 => 1.14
